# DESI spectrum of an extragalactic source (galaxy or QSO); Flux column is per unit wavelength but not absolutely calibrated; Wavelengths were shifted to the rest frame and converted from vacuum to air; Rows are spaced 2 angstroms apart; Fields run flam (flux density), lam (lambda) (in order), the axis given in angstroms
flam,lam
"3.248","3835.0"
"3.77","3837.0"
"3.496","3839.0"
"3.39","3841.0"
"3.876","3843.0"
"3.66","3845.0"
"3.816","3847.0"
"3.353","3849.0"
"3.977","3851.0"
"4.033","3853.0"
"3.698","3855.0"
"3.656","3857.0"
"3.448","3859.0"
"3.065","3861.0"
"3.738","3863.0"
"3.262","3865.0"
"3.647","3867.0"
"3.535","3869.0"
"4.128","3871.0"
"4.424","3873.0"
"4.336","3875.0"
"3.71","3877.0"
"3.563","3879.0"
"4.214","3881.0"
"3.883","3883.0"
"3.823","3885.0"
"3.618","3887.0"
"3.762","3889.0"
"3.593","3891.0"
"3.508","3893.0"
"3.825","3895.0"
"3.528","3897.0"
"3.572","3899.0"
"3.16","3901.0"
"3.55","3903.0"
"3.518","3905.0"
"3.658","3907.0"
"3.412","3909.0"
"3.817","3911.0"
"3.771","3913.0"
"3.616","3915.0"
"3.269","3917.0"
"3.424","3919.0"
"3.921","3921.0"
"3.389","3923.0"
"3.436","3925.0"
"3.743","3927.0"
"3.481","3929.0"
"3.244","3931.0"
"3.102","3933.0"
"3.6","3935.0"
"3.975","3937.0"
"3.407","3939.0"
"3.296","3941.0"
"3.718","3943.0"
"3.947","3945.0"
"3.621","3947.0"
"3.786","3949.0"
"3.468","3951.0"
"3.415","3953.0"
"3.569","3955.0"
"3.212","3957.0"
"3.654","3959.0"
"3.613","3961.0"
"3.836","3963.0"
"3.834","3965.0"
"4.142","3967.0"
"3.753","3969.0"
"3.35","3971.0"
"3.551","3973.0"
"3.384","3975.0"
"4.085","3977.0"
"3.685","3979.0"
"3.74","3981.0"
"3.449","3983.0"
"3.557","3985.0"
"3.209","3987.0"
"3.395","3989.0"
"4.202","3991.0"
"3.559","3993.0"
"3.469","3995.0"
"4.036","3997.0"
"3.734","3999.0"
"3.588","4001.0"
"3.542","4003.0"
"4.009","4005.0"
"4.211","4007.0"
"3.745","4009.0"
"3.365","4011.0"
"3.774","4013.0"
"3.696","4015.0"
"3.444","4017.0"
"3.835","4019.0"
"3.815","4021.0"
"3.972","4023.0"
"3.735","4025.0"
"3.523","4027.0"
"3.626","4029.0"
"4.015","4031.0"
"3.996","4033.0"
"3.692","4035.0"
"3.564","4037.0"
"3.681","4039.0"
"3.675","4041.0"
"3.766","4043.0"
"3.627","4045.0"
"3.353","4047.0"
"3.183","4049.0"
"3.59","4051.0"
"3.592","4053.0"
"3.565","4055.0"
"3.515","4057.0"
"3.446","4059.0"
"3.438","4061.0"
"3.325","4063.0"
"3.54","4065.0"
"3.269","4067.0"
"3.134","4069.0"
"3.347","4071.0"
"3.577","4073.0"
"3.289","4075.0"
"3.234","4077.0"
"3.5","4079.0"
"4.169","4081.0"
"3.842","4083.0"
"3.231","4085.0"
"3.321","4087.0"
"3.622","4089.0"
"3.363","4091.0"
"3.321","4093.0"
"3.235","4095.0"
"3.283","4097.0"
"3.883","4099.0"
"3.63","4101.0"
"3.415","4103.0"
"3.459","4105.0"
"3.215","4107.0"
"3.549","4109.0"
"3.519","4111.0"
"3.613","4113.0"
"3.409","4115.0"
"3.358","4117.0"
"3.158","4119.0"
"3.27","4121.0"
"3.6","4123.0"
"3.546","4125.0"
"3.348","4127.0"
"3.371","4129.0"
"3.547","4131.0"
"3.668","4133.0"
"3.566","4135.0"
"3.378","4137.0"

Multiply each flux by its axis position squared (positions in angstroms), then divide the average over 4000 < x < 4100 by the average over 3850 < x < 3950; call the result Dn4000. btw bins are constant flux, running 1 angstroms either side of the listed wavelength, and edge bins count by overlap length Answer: 1.06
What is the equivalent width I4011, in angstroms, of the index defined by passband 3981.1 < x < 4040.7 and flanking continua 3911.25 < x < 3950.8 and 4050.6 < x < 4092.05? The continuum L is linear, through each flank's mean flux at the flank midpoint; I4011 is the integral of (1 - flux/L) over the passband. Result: -3.3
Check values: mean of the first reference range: 3.57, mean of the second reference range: 3.47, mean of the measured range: 3.7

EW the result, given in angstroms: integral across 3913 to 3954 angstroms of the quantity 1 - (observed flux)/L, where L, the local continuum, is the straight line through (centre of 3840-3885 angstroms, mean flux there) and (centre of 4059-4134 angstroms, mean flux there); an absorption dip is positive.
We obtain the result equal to 1.21 angstroms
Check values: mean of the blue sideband 3.75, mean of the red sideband 3.45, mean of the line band 3.55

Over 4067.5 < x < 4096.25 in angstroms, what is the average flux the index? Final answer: 3.44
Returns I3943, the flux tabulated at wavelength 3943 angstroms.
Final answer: 3.718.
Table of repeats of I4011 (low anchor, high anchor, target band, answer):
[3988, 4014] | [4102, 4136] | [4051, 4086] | 1.0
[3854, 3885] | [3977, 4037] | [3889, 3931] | 2.1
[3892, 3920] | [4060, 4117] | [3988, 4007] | -1.4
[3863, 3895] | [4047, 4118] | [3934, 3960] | 0.7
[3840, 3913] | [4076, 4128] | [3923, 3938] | 0.5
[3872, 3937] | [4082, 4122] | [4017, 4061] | -1.8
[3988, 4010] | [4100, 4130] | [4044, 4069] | 1.1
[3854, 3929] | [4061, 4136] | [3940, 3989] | -0.5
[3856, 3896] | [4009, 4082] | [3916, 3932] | 0.9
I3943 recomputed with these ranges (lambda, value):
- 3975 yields 3.384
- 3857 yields 3.656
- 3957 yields 3.212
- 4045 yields 3.627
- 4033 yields 3.996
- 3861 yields 3.065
